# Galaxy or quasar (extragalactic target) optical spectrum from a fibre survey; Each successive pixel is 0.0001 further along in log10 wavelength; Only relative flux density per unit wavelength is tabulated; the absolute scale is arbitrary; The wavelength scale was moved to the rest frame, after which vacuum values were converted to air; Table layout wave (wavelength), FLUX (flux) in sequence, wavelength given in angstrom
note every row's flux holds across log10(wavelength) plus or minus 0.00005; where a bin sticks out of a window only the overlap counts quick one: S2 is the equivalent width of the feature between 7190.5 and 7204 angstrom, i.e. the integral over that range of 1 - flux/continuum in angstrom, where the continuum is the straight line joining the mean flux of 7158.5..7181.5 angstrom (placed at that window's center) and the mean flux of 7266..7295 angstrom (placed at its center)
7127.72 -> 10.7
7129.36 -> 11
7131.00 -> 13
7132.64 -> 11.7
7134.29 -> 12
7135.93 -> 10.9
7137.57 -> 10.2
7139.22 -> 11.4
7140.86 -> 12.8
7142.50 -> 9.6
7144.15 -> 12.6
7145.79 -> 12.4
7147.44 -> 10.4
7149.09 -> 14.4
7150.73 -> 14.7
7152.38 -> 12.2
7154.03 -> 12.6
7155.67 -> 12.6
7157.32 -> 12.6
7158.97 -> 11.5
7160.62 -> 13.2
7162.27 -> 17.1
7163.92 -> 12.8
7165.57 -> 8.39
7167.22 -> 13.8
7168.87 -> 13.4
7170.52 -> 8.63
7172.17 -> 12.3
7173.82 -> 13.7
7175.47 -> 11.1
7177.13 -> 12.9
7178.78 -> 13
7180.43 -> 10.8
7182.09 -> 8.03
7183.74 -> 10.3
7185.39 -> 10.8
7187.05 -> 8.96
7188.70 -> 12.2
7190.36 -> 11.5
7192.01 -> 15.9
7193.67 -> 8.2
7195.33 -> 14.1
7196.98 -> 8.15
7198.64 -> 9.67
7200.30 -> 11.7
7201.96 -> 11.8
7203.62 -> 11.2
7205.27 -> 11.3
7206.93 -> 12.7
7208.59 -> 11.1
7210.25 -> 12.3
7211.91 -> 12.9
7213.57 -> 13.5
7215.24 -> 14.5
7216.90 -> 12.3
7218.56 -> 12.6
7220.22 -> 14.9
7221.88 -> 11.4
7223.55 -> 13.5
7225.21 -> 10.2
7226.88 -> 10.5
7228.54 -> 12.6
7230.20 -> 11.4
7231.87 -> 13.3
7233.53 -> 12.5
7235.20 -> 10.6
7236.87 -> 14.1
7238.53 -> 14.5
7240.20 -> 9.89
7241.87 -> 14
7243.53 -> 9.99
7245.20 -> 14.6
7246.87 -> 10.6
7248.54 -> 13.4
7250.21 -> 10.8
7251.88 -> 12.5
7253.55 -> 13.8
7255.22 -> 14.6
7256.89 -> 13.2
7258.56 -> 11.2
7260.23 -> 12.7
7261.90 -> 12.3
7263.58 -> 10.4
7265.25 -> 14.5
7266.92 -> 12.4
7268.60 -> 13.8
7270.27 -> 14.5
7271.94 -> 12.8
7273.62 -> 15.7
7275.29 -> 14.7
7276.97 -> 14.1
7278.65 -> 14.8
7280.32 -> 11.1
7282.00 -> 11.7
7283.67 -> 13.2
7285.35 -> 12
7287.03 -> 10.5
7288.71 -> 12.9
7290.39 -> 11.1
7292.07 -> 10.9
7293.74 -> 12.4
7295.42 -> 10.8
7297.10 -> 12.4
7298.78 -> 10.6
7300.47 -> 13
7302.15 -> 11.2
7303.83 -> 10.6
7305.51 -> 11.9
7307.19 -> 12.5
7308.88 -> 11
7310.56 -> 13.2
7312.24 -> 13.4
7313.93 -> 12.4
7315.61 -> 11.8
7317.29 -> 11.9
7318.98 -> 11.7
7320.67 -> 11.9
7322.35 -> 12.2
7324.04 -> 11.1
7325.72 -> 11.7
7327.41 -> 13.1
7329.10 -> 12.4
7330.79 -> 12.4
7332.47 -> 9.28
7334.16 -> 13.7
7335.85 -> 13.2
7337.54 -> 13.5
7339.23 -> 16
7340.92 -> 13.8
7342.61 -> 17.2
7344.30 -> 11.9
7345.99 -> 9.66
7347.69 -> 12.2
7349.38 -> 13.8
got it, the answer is 1.2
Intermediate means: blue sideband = 12.3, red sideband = 12.8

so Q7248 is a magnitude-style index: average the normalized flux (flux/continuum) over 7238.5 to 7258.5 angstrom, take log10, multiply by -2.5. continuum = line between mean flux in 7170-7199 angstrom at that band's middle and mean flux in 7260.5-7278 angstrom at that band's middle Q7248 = 0.03 mag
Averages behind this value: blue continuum 11.2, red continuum 13.5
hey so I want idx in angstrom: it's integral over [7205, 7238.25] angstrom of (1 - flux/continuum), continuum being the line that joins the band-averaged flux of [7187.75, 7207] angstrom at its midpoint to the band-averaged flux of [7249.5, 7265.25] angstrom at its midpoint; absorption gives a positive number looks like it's -1.6 angstrom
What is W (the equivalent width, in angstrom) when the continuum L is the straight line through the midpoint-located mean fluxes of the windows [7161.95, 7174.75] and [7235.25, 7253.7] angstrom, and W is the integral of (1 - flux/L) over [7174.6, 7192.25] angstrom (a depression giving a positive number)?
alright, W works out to 1.5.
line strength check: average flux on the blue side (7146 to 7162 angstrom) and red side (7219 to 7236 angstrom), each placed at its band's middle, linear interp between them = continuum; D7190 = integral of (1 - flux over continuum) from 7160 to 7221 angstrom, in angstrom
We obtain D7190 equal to 2.6 angstrom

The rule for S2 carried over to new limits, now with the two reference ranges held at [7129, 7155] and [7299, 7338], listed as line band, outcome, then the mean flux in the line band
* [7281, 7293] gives 0.3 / 11.8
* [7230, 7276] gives -2.9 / 12.8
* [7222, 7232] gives 0.2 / 11.8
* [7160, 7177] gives -0.6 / 12.4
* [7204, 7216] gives -0.5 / 12.6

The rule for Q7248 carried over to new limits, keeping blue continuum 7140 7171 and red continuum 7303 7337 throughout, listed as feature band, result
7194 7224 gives 0.019 mag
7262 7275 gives -0.105 mag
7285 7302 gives 0.047 mag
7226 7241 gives 0.011 mag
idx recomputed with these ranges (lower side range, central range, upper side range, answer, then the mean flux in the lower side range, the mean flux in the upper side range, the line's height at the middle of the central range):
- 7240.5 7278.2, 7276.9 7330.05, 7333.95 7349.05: 4.9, 13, 13.5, 13.2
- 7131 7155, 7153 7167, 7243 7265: -0.6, 12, 12.4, 12.1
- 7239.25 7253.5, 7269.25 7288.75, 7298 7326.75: -1.9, 12.1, 11.9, 12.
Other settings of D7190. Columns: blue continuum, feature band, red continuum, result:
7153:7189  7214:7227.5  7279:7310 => -0.9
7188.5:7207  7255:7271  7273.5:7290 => -0.4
